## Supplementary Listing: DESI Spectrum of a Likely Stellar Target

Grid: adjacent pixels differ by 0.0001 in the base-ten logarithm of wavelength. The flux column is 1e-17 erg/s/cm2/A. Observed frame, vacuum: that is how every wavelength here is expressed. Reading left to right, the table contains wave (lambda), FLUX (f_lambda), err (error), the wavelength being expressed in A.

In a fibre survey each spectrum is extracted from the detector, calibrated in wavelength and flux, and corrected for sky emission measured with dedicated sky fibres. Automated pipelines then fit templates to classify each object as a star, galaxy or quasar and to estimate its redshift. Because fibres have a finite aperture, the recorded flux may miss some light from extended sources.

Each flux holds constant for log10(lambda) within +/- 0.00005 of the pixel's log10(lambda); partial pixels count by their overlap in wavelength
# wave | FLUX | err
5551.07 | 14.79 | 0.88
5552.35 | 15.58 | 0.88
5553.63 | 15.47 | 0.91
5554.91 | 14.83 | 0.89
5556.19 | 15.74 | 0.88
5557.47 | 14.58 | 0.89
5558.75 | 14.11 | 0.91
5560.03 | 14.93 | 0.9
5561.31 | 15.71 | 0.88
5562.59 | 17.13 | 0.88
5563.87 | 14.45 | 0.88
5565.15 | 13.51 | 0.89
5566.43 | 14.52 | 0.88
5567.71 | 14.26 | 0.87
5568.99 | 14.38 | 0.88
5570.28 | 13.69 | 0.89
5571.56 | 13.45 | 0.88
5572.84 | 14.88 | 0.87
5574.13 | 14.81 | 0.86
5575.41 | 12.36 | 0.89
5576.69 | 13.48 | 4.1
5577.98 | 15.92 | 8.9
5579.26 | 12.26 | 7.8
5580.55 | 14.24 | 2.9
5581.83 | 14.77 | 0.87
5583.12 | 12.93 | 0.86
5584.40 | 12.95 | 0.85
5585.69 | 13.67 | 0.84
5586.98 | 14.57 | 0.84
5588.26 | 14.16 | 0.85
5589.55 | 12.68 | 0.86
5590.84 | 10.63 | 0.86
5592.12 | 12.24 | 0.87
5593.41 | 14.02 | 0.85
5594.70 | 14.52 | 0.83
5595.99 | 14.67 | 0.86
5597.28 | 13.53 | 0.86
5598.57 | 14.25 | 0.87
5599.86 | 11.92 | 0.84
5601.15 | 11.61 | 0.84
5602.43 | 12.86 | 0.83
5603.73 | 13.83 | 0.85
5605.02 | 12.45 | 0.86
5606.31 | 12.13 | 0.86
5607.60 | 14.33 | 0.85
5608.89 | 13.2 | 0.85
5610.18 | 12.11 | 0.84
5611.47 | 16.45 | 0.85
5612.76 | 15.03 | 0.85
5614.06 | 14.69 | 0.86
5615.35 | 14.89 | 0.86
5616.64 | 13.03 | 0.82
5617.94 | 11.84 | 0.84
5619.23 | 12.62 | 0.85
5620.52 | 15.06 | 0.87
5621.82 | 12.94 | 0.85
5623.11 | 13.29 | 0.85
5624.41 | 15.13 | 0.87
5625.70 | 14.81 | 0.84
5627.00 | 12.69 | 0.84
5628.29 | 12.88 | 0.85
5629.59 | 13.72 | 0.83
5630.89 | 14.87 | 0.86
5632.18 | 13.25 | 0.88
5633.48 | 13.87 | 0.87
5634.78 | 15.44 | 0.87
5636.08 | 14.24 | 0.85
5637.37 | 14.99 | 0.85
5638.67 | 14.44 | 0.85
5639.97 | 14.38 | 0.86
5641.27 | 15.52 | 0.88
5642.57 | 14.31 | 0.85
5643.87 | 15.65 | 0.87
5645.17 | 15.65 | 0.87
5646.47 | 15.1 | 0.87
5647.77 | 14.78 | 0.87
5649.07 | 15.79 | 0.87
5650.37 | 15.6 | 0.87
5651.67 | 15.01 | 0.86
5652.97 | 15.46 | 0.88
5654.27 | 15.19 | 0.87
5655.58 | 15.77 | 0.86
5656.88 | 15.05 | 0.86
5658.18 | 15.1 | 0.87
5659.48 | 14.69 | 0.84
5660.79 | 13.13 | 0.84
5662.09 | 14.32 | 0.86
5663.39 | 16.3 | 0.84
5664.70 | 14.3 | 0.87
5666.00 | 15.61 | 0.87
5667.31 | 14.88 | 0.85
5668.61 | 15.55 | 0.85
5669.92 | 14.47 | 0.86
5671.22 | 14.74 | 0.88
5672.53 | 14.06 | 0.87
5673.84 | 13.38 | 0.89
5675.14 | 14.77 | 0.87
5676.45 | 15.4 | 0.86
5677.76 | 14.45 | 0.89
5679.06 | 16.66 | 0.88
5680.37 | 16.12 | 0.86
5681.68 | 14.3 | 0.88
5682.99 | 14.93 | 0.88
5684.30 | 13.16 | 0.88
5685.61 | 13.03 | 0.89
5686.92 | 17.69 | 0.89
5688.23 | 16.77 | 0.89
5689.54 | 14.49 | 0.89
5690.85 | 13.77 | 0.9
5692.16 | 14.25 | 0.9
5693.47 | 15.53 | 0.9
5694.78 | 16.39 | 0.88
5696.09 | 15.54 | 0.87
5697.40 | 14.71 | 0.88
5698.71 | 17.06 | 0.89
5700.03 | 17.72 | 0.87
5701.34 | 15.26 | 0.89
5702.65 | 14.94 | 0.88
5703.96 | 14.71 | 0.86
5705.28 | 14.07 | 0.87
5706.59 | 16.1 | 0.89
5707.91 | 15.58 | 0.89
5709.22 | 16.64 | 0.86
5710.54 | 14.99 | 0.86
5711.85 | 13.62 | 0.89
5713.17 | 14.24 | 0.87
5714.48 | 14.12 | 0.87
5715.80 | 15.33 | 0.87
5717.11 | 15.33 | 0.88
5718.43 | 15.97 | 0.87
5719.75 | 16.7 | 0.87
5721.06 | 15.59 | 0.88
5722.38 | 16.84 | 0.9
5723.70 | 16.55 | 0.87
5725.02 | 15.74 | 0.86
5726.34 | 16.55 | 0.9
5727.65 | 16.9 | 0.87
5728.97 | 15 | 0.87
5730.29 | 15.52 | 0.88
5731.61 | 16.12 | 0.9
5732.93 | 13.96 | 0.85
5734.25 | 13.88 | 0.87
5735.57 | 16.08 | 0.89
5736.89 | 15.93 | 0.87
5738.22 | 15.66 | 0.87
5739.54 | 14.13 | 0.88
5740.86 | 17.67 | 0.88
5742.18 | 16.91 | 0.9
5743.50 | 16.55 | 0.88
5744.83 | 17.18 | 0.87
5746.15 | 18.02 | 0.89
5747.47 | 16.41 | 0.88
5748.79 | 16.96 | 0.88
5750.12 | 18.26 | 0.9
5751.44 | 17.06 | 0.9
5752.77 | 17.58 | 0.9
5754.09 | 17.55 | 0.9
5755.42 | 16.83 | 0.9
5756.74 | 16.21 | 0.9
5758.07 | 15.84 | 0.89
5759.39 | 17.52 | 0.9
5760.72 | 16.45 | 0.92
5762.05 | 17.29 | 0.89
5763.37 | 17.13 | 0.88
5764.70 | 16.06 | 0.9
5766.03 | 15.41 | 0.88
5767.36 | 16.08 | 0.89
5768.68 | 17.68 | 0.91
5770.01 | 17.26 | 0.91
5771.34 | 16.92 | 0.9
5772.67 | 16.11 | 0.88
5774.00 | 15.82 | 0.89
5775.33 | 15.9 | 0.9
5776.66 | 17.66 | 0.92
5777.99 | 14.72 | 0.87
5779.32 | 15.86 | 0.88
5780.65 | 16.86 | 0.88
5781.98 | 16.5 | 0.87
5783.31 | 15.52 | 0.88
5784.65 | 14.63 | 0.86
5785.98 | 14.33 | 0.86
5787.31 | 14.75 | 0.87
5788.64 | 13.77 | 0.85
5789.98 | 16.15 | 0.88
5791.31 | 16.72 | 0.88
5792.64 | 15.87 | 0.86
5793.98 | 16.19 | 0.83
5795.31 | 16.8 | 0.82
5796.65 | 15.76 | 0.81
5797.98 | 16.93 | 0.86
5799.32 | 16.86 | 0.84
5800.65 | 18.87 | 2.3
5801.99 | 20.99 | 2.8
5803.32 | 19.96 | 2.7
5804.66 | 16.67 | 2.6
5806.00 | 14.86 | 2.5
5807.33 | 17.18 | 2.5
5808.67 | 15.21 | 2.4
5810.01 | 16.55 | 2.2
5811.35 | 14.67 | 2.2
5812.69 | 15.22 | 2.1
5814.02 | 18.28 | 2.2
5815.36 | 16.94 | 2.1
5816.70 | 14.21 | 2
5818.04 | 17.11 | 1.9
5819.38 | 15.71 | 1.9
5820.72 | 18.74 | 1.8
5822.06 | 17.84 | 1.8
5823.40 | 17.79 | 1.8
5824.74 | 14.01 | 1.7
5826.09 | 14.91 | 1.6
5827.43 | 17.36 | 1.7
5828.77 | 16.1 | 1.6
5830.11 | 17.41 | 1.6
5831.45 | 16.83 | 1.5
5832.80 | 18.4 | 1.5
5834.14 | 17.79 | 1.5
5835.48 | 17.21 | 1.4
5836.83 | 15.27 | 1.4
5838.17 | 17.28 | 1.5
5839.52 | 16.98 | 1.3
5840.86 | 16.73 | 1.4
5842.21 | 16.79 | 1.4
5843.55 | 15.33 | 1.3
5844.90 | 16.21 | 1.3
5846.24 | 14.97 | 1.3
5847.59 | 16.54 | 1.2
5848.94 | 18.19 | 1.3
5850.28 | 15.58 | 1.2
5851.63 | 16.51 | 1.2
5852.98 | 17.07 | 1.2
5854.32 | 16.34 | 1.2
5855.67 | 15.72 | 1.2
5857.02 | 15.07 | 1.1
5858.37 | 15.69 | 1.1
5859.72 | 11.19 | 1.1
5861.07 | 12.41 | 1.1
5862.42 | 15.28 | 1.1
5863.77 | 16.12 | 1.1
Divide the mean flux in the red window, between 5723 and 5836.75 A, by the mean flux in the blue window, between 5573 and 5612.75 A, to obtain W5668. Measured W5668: 1.22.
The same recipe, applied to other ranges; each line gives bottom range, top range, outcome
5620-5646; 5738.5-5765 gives 1.18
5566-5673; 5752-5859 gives 1.17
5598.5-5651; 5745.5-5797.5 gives 1.17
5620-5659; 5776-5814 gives 1.11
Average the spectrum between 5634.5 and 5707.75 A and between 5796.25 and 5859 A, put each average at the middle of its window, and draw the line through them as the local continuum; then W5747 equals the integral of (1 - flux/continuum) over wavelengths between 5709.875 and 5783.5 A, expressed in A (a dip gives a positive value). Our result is -1.61 A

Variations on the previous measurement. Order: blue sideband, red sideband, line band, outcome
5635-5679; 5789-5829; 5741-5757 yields -1.19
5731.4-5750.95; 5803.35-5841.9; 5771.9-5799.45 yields 0.95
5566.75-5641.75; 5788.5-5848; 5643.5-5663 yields -0.92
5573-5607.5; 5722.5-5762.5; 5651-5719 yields 0.79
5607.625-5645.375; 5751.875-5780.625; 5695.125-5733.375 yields 0.23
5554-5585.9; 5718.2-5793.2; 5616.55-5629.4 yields 1.22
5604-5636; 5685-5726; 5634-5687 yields -1.28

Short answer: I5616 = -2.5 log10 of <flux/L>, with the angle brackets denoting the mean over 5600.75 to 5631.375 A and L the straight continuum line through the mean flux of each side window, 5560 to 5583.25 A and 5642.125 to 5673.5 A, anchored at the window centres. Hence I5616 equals 0.08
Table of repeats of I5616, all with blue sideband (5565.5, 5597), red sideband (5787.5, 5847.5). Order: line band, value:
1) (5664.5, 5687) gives 0.01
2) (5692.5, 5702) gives -0.06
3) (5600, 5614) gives 0.05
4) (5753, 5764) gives -0.07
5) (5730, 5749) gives -0.03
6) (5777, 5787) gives 0.04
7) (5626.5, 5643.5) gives 0.01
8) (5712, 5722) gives 0.01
